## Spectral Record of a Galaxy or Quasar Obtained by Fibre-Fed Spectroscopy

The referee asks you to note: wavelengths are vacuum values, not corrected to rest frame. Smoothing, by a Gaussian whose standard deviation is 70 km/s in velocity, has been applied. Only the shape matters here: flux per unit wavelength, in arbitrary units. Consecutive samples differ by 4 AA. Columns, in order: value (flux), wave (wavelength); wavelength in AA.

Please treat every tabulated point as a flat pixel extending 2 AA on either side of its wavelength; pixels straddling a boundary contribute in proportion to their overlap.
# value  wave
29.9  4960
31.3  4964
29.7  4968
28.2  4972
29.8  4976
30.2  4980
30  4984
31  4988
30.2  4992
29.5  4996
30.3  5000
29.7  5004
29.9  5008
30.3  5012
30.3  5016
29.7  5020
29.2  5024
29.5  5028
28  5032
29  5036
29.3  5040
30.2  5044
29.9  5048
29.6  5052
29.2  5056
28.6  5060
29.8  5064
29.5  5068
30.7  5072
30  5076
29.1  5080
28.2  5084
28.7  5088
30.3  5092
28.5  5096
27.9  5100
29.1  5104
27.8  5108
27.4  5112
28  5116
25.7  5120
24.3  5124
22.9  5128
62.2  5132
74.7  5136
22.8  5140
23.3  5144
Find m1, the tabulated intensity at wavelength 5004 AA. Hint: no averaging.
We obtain 29.7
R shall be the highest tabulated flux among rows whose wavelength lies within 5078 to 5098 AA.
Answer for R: 30.3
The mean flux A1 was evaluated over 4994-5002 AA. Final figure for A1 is 29.9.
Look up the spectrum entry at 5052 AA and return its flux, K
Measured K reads 29.6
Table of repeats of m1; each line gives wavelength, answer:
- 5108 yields 27.8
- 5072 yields 30.7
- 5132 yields 62.2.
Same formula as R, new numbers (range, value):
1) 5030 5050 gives 30.2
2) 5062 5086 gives 30.7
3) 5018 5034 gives 29.7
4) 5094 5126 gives 29.1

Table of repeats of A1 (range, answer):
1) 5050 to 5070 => 29.3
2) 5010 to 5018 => 30.3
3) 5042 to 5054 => 29.9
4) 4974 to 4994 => 30.2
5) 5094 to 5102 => 28.2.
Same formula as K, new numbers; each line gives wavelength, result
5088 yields 28.7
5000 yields 30.3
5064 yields 29.8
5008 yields 29.9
